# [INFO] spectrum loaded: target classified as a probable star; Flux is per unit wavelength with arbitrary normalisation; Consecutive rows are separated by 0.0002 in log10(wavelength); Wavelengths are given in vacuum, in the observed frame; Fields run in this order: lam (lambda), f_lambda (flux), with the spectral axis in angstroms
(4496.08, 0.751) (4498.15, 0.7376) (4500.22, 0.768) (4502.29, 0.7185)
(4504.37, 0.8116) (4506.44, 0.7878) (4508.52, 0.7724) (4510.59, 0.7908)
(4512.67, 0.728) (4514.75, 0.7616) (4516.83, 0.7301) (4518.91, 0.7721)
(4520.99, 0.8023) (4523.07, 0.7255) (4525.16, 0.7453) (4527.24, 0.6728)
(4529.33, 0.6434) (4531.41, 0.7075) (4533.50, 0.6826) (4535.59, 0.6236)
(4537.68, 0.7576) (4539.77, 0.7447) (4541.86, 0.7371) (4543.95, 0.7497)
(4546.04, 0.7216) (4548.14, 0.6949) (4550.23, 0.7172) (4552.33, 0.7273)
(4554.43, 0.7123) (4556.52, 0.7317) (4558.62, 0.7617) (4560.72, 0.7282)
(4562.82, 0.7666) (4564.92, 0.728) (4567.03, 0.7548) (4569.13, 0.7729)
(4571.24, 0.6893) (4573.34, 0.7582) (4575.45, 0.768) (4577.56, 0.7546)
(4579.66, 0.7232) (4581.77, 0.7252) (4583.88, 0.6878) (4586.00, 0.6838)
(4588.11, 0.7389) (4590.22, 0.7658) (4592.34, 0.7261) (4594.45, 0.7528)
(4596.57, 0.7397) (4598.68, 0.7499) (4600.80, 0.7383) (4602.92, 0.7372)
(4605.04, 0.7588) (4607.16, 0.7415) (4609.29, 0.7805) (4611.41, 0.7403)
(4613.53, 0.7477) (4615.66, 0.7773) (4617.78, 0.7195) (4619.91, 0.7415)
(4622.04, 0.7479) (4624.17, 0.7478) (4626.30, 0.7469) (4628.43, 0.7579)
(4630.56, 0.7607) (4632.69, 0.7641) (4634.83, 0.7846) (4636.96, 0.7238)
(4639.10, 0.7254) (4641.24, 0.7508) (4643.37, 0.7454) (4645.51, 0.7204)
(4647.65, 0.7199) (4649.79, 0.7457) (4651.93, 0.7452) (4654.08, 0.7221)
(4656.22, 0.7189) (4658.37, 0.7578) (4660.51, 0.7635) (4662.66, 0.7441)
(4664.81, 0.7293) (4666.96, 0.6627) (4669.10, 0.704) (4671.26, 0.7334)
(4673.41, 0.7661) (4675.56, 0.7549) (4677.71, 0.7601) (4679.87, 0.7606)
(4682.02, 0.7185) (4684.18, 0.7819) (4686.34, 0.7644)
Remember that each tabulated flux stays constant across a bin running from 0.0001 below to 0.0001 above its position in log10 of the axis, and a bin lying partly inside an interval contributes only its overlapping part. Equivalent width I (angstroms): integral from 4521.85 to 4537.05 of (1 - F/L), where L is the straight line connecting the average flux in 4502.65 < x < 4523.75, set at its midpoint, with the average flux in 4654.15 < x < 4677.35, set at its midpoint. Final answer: 1.49 angstroms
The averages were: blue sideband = 0.767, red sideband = 0.734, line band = 0.689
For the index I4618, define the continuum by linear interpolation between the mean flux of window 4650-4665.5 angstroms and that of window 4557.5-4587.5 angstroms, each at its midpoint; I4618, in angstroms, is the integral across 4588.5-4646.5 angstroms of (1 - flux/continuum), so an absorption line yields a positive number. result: -0.8 angstroms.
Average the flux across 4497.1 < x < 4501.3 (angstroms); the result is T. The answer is 0.753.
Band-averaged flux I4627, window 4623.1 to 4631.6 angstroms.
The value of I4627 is 0.753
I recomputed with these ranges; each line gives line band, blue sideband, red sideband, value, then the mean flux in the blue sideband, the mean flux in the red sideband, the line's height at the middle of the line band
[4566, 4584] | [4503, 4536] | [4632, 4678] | -0.1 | 0.737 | 0.738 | 0.737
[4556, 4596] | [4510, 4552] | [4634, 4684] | -0.5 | 0.725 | 0.738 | 0.729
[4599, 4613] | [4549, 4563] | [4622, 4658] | -0.2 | 0.733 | 0.743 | 0.739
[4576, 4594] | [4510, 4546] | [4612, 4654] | 0.2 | 0.727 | 0.745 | 0.737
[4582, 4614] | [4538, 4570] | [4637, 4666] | -0.1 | 0.737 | 0.737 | 0.737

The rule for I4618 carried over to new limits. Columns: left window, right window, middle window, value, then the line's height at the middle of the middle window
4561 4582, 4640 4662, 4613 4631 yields -0.2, 0.741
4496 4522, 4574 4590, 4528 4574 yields 1.3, 0.744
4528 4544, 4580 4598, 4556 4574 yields -0.7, 0.716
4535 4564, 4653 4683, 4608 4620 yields -0.3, 0.732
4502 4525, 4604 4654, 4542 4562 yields 0.8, 0.759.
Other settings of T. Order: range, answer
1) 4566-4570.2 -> 0.763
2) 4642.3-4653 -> 0.736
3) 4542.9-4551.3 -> 0.721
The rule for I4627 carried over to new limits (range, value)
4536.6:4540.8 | 0.75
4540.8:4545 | 0.744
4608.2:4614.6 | 0.755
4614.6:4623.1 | 0.747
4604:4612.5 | 0.755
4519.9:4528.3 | 0.736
